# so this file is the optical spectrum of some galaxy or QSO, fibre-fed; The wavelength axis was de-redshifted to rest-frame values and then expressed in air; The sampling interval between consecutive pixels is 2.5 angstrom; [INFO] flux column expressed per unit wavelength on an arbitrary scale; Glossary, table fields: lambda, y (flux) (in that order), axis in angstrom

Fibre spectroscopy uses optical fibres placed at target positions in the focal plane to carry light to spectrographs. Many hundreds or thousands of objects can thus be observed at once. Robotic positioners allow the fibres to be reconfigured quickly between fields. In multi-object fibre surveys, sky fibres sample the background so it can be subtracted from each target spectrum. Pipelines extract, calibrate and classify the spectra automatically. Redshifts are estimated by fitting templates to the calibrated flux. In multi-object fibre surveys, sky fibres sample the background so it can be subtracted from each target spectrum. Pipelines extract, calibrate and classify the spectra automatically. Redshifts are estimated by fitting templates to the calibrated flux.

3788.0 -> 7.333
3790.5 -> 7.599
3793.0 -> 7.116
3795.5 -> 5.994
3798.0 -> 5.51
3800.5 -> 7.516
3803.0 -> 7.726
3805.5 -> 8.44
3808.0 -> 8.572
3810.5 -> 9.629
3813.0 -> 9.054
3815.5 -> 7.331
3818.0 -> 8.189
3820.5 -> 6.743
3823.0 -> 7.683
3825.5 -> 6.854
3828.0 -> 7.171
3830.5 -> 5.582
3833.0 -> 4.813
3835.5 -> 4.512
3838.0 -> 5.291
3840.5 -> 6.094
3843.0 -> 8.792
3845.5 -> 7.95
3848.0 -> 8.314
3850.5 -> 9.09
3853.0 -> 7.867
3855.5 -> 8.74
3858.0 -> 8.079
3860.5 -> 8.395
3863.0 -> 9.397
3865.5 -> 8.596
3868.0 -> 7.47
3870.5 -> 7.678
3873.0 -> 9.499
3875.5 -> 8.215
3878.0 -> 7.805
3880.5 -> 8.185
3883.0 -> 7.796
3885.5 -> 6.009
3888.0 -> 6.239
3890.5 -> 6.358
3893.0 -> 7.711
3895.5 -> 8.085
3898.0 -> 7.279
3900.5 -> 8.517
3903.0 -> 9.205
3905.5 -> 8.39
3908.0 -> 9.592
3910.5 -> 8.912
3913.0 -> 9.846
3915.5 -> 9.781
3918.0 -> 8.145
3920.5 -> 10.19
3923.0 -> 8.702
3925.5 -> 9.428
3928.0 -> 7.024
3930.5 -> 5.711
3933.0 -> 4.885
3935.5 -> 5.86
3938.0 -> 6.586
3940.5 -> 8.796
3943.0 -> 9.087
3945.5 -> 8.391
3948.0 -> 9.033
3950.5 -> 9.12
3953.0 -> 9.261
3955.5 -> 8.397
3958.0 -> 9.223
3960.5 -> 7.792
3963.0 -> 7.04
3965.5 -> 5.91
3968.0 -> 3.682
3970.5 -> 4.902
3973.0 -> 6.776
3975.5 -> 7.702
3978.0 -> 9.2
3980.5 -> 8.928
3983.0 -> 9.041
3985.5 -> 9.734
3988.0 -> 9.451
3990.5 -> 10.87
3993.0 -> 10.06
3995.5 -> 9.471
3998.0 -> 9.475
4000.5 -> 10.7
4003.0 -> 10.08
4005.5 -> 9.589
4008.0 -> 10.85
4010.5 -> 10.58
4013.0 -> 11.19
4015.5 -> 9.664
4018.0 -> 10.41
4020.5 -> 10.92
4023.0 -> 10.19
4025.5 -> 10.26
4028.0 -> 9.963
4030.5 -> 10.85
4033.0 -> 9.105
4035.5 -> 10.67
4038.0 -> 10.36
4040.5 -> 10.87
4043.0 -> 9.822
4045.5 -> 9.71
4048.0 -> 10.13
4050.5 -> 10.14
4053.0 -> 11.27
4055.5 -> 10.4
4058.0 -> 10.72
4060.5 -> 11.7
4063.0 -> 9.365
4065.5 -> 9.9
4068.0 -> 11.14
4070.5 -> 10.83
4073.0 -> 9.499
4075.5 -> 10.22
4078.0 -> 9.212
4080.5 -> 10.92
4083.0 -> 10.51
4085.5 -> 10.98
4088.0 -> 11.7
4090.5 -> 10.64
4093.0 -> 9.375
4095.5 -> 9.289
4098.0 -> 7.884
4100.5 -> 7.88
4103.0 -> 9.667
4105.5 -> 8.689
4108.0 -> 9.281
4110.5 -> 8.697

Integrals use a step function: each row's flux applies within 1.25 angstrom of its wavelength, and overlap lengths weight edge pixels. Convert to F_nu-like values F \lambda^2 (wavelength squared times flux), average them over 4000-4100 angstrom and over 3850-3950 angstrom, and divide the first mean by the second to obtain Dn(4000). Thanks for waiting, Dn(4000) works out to 1.36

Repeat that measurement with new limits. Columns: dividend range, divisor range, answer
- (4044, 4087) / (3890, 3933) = 1.35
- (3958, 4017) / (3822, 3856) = 1.36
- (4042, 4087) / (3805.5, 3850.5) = 1.60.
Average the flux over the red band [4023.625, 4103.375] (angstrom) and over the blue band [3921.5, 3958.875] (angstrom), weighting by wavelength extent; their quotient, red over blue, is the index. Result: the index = 1.3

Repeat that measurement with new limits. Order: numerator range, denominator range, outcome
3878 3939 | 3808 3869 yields 1.04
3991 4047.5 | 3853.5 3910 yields 1.27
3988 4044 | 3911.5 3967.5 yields 1.27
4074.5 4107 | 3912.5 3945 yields 1.22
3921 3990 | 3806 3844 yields 1.10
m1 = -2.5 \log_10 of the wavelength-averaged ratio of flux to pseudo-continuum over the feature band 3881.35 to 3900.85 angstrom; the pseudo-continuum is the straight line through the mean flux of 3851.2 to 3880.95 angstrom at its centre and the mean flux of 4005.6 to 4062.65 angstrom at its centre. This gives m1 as 0.20 mag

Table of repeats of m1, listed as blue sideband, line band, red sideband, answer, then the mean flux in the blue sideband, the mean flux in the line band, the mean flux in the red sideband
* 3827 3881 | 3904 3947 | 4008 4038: 0.07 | 7.61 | 8.21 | 10.4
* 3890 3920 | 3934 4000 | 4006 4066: 0.15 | 8.58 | 8.24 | 10.4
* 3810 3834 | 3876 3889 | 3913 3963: 0.07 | 7.26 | 7.28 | 8.19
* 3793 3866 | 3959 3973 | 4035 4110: 0.43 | 7.5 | 6.01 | 10.1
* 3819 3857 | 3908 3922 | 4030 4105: -0.16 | 7.05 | 9.38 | 10.1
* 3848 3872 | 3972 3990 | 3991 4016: 0.13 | 8.38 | 8.81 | 10.2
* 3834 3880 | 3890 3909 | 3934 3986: -0.05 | 7.87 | 8.19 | 7.79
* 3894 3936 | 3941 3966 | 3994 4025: 0.08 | 8.25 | 8.41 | 10.3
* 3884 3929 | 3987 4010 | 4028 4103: -0.08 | 8.31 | 10.1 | 10.2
